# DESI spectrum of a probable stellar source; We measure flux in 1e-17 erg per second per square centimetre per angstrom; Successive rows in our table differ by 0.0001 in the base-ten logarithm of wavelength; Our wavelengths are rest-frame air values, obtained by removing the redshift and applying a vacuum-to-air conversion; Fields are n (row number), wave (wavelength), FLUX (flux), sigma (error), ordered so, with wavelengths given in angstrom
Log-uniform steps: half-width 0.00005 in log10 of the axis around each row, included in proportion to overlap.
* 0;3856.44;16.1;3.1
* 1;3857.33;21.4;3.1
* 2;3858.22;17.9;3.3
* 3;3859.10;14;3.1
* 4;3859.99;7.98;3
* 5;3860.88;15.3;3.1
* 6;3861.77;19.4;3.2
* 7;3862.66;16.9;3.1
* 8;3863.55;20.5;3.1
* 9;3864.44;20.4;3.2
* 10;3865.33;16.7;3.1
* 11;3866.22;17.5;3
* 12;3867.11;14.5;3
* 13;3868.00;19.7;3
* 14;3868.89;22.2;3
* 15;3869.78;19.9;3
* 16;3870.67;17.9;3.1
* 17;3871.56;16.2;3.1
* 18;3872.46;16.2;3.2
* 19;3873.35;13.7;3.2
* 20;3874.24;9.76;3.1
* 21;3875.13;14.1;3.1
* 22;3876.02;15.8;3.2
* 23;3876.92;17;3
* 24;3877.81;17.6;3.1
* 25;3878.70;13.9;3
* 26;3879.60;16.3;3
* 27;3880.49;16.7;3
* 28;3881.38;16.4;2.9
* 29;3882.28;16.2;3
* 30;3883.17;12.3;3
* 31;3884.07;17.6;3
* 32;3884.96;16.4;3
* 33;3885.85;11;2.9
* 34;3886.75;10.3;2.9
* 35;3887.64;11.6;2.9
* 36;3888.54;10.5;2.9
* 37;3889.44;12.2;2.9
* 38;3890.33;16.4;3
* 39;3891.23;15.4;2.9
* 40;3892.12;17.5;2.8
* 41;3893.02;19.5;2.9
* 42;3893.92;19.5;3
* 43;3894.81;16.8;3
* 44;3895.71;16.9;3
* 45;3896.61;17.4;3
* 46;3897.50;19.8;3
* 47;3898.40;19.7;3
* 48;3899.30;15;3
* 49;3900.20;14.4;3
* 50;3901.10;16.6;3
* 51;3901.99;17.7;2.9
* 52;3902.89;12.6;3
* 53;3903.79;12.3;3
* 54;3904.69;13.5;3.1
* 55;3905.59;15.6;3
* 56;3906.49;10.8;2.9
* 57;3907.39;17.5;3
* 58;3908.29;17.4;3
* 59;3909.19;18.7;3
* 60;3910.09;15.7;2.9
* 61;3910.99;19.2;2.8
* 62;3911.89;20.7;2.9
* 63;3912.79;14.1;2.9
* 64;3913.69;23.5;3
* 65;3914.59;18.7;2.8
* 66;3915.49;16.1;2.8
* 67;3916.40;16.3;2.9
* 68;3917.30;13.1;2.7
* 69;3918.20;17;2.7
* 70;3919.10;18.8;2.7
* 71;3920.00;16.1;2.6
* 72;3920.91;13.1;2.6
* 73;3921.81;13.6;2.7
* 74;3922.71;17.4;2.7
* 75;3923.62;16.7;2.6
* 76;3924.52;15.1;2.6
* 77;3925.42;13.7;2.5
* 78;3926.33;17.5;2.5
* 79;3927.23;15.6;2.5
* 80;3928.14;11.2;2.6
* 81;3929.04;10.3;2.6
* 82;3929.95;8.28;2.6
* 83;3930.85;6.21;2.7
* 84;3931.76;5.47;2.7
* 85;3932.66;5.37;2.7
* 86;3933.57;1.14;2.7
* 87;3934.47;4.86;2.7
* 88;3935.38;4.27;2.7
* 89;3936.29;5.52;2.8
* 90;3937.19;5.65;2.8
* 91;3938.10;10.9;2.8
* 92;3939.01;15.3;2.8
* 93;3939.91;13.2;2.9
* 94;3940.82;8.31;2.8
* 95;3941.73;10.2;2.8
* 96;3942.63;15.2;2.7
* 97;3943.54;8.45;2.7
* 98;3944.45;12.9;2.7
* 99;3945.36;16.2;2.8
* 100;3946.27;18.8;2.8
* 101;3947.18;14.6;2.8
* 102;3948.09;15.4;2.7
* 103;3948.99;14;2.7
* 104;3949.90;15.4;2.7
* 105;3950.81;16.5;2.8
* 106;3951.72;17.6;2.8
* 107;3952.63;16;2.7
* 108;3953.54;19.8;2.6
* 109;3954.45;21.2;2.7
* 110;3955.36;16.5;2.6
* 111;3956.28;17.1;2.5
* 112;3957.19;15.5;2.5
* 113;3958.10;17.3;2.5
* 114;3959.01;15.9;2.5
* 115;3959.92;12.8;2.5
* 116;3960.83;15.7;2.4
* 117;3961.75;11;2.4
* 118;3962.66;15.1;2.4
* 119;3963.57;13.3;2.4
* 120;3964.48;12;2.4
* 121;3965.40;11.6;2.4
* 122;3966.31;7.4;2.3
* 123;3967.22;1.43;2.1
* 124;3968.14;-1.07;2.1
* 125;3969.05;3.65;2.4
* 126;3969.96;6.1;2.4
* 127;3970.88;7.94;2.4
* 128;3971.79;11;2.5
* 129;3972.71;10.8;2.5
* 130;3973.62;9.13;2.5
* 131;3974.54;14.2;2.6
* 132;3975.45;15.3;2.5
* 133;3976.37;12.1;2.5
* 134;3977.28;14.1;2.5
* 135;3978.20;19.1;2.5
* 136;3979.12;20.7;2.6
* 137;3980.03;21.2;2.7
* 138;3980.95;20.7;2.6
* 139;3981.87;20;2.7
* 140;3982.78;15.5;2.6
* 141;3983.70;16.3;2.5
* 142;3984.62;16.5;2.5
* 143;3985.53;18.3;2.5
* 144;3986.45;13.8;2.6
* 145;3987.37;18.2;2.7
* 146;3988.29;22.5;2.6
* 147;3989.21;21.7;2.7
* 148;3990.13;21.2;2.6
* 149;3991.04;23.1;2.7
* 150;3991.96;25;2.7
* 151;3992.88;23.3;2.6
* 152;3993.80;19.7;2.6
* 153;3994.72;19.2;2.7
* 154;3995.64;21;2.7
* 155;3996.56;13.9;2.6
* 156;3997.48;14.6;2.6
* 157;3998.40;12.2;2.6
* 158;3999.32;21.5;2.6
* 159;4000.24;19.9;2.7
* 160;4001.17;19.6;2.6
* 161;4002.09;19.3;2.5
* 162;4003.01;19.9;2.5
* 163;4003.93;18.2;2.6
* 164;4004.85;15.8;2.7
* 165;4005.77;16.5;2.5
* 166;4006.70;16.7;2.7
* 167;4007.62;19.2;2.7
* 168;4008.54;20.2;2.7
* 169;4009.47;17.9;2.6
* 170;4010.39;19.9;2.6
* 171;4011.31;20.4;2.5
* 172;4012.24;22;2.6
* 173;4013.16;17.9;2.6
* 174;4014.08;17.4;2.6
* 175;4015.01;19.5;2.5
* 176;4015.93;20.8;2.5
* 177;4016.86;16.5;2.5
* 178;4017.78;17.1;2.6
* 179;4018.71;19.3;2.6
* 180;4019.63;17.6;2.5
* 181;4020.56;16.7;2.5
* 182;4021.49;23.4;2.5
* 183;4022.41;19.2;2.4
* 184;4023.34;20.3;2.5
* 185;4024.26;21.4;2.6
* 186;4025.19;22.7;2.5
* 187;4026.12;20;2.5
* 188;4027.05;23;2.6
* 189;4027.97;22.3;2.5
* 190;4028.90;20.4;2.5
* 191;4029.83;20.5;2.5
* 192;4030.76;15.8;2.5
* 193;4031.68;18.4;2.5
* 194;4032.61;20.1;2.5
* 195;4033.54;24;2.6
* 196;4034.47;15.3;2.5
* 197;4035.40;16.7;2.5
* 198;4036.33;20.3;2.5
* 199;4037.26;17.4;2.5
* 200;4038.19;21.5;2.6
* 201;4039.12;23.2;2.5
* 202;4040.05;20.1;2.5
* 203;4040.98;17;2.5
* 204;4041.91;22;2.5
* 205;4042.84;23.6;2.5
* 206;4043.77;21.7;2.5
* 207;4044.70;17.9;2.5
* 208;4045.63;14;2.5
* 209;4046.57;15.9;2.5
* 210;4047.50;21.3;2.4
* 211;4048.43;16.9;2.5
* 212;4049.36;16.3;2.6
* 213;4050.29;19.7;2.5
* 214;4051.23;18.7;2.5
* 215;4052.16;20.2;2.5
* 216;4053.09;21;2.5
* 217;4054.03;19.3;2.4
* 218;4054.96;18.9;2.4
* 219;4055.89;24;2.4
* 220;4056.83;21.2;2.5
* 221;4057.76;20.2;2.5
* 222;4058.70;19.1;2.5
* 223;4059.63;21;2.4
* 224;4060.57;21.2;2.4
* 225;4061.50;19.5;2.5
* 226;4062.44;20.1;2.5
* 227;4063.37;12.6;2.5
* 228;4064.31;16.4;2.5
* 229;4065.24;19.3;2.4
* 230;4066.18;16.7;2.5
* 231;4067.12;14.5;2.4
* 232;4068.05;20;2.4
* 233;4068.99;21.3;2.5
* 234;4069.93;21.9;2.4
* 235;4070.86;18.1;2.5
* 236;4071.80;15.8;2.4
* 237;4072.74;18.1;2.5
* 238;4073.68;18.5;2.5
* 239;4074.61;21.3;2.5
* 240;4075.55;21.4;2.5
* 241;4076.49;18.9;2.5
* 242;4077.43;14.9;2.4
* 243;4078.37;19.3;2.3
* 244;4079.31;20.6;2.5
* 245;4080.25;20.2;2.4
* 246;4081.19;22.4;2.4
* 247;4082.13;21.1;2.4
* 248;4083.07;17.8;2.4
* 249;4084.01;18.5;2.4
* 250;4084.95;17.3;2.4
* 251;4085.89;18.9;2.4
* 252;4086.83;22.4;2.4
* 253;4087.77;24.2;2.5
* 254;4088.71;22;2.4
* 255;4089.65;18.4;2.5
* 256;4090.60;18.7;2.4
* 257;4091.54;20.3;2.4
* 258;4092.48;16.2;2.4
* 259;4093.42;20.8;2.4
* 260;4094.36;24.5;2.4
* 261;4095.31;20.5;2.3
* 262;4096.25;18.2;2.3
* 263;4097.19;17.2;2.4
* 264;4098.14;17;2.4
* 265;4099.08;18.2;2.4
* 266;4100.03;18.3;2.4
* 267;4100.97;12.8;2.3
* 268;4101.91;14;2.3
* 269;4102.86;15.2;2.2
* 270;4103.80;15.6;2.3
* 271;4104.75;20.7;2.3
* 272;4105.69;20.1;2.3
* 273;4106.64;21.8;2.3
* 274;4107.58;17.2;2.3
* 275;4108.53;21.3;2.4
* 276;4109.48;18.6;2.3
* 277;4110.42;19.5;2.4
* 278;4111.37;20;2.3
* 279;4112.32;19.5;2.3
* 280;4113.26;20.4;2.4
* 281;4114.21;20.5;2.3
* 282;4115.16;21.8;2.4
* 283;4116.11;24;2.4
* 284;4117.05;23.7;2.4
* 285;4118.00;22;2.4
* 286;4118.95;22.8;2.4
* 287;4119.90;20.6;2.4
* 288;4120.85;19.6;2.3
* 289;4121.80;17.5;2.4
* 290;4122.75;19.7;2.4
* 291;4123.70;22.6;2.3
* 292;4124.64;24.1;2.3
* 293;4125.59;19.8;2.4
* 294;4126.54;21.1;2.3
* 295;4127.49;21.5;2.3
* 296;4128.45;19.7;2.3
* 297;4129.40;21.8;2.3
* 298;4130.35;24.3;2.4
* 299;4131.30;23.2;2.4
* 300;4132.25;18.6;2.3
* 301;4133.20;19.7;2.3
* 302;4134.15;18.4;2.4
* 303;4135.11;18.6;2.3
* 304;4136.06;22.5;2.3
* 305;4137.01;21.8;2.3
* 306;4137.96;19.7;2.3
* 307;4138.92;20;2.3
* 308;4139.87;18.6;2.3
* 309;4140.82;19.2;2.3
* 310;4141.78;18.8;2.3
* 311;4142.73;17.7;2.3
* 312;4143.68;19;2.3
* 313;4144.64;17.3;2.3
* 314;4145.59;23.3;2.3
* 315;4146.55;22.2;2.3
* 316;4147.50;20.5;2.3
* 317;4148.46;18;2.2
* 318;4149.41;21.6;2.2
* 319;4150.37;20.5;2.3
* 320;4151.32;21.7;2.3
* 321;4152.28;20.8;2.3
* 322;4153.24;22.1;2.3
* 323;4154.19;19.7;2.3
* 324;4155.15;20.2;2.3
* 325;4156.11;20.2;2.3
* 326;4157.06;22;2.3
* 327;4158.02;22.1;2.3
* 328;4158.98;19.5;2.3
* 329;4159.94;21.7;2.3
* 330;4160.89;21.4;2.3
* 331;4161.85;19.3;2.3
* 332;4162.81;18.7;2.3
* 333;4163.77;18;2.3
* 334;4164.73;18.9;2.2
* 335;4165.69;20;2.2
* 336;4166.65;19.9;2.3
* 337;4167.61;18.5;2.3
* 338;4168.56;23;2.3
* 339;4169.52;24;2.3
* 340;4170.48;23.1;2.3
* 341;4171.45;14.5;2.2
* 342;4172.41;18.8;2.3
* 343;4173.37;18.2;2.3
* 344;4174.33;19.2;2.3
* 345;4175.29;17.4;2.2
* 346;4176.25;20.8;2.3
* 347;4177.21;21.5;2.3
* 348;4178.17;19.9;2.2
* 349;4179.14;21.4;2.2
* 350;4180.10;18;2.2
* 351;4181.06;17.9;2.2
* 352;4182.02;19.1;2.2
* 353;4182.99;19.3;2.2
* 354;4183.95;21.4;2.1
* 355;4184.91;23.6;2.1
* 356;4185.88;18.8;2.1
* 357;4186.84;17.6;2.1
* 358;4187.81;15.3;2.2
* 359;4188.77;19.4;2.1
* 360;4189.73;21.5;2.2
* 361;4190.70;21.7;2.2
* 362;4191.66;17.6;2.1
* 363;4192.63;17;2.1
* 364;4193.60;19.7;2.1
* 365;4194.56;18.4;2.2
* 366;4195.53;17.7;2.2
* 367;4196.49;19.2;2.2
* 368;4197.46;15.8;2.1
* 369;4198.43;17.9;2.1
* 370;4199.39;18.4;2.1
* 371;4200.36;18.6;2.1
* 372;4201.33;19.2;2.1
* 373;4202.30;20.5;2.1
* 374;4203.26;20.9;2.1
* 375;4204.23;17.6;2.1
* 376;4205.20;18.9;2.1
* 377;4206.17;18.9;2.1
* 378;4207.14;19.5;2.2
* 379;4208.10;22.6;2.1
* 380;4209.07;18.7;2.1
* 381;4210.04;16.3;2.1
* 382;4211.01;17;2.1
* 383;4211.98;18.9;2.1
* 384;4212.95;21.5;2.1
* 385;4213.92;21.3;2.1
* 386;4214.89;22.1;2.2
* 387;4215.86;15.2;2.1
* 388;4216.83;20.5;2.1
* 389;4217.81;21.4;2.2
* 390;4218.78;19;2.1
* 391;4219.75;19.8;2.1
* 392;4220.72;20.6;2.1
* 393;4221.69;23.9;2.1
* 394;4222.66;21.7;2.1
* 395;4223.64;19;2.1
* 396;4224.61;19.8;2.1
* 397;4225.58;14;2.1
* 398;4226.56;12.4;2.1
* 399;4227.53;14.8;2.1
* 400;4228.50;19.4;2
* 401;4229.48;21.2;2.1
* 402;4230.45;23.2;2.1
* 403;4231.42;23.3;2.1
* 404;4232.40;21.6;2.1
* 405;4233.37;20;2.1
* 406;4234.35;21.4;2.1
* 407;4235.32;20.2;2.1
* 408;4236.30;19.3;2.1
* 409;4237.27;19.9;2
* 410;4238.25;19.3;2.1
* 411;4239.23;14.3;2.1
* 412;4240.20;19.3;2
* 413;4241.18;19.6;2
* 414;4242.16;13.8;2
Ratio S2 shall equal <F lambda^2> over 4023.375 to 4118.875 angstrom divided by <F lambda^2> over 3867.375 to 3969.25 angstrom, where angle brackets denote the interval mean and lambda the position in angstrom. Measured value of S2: 1.5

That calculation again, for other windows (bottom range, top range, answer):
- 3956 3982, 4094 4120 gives 1.64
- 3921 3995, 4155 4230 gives 1.57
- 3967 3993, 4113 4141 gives 1.47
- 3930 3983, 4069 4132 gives 1.72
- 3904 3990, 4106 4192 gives 1.61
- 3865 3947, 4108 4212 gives 1.56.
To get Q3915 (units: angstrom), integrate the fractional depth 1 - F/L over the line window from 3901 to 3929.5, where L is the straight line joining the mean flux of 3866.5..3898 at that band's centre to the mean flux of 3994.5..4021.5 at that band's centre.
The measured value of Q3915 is 1.2 angstrom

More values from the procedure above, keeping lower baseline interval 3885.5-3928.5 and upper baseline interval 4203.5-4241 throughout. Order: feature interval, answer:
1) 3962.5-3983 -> 5.5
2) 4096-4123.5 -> -1.7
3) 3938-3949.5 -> 2.0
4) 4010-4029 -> -3.1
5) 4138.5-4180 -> -3.0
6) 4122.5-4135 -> -1.8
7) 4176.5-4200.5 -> -0.1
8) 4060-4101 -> -2.9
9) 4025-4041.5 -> -2.5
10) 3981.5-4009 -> -3.1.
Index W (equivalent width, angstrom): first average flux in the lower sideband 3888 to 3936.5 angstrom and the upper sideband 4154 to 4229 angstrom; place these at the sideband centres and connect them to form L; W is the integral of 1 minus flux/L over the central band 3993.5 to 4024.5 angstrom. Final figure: -4.8 angstrom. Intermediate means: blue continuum 14.4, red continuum 19.4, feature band 18.6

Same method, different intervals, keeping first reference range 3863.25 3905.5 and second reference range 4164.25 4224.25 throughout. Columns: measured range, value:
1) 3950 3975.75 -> 6.6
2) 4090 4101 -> -0.3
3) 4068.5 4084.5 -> -1.1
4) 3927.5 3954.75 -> 8.3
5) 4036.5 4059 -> -2.3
